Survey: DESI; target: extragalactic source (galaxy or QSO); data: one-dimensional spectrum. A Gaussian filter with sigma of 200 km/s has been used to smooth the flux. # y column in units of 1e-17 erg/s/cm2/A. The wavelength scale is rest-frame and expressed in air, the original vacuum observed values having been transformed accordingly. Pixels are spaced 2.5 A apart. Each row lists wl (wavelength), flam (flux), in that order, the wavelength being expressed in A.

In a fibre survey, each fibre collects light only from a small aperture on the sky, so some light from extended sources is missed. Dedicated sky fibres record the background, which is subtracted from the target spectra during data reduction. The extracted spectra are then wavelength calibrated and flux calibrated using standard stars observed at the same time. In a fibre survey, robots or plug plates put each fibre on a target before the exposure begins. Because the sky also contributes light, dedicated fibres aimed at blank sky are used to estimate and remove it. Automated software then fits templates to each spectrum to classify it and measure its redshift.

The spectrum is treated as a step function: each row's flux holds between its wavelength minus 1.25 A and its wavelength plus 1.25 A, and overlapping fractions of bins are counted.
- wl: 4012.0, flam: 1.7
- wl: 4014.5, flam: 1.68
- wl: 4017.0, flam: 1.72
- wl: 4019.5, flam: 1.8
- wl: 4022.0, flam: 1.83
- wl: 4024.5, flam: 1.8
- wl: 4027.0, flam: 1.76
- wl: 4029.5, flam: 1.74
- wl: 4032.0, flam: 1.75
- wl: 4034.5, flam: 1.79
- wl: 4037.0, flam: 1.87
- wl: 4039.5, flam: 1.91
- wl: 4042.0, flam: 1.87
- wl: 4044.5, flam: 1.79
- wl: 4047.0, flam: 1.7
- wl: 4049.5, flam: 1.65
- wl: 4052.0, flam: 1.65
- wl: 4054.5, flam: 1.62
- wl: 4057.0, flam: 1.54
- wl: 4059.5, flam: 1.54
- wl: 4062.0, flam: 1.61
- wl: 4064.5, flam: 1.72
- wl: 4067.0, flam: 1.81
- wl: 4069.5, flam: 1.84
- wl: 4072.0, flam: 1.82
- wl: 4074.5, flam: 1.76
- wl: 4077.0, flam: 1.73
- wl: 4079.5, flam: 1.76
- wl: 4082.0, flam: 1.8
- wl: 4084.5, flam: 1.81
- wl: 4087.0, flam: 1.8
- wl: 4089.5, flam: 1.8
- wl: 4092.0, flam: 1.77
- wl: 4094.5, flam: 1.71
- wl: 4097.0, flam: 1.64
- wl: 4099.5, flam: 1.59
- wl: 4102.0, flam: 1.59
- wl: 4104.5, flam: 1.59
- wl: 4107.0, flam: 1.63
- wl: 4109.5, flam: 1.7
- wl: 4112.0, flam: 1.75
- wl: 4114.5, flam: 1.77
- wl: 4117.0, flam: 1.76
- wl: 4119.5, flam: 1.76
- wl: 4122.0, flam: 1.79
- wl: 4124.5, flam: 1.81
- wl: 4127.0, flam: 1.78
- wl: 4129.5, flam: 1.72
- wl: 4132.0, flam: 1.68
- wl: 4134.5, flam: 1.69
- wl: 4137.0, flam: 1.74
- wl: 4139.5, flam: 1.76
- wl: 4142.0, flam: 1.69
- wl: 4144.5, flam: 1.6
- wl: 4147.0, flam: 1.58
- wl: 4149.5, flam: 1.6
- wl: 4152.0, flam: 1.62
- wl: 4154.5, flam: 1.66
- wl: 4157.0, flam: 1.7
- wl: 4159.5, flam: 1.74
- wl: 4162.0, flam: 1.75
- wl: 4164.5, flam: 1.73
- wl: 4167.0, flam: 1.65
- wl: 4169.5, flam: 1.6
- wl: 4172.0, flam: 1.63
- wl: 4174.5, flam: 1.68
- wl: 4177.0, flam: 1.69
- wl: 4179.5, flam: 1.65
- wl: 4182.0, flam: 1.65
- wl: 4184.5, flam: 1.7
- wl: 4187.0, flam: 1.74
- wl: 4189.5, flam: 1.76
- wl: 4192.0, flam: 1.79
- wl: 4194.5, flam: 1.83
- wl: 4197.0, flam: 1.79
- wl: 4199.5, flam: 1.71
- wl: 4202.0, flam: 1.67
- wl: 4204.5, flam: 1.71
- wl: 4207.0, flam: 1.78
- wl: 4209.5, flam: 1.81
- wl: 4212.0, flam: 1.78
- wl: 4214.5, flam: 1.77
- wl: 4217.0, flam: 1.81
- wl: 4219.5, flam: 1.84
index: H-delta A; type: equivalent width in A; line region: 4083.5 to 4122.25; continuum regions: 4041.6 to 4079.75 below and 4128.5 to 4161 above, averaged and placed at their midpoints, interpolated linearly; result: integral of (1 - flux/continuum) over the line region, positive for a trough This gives -0.5 A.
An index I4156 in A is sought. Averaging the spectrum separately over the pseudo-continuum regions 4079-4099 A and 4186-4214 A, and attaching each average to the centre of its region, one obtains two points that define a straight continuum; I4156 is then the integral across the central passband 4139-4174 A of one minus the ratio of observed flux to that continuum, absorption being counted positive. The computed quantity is 1.9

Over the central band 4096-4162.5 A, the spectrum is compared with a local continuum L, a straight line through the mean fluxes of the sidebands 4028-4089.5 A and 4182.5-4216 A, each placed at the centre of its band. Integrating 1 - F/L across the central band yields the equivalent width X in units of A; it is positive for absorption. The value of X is 2.2 A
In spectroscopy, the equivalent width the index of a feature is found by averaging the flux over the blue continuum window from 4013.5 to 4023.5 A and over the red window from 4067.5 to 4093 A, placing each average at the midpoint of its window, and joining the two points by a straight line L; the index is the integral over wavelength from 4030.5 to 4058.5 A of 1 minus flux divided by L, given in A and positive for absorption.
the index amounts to 0.5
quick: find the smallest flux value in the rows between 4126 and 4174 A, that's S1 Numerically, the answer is 1.58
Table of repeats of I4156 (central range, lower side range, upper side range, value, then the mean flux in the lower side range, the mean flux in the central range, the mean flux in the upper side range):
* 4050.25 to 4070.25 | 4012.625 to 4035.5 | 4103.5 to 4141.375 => 1.00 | 1.76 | 1.66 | 1.73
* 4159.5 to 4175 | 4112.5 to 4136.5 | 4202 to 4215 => 0.68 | 1.75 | 1.68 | 1.76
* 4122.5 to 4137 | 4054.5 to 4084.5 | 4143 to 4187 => -0.47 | 1.72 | 1.74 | 1.66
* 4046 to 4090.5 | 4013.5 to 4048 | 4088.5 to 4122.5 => 0.61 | 1.79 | 1.72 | 1.7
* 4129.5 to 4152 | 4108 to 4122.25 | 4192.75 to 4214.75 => 1.10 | 1.75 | 1.67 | 1.76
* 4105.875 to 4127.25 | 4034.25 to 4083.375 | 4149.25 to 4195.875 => -0.41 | 1.74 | 1.75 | 1.7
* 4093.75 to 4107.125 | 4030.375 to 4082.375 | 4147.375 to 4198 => 0.78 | 1.74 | 1.62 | 1.7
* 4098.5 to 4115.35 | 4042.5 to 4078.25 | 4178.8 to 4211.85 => 0.56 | 1.7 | 1.66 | 1.74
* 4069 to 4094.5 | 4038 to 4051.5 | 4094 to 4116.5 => -1.12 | 1.78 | 1.78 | 1.67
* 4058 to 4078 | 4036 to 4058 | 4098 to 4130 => 0.00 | 1.73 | 1.73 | 1.71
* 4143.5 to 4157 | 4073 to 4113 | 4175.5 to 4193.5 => 0.73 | 1.71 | 1.62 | 1.71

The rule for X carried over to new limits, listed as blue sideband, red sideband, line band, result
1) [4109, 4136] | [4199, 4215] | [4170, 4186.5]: 0.76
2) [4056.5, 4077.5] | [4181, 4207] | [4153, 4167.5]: 0.21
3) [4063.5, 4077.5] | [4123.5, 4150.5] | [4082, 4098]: -0.02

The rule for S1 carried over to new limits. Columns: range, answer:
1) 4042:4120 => 1.54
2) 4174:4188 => 1.65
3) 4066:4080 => 1.73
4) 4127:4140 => 1.68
